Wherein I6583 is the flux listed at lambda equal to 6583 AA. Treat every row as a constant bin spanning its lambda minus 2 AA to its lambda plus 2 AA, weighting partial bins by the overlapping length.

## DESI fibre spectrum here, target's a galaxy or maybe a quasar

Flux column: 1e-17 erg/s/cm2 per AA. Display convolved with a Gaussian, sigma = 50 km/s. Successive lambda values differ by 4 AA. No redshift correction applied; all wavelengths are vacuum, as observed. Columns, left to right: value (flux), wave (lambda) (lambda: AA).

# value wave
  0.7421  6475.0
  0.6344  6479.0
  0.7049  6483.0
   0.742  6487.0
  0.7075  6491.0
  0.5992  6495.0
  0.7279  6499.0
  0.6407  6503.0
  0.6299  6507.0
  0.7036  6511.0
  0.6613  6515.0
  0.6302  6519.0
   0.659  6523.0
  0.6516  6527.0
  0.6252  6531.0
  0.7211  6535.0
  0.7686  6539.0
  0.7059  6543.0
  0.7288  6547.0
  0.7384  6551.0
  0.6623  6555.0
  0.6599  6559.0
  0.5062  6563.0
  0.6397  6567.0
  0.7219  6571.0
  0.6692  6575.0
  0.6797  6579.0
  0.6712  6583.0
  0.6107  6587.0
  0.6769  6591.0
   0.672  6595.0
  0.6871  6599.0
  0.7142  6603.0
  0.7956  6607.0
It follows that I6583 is 0.6712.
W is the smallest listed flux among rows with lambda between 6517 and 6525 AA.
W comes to 0.6302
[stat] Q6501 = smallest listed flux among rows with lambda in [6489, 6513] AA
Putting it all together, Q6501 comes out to 0.5992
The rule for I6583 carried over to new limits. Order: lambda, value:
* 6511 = 0.7036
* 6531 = 0.6252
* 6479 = 0.6344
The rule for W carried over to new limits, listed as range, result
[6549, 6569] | 0.5062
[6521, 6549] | 0.6252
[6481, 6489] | 0.7049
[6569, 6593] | 0.6107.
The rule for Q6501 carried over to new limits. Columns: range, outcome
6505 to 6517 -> 0.6299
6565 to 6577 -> 0.6397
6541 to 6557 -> 0.6623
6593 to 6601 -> 0.672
